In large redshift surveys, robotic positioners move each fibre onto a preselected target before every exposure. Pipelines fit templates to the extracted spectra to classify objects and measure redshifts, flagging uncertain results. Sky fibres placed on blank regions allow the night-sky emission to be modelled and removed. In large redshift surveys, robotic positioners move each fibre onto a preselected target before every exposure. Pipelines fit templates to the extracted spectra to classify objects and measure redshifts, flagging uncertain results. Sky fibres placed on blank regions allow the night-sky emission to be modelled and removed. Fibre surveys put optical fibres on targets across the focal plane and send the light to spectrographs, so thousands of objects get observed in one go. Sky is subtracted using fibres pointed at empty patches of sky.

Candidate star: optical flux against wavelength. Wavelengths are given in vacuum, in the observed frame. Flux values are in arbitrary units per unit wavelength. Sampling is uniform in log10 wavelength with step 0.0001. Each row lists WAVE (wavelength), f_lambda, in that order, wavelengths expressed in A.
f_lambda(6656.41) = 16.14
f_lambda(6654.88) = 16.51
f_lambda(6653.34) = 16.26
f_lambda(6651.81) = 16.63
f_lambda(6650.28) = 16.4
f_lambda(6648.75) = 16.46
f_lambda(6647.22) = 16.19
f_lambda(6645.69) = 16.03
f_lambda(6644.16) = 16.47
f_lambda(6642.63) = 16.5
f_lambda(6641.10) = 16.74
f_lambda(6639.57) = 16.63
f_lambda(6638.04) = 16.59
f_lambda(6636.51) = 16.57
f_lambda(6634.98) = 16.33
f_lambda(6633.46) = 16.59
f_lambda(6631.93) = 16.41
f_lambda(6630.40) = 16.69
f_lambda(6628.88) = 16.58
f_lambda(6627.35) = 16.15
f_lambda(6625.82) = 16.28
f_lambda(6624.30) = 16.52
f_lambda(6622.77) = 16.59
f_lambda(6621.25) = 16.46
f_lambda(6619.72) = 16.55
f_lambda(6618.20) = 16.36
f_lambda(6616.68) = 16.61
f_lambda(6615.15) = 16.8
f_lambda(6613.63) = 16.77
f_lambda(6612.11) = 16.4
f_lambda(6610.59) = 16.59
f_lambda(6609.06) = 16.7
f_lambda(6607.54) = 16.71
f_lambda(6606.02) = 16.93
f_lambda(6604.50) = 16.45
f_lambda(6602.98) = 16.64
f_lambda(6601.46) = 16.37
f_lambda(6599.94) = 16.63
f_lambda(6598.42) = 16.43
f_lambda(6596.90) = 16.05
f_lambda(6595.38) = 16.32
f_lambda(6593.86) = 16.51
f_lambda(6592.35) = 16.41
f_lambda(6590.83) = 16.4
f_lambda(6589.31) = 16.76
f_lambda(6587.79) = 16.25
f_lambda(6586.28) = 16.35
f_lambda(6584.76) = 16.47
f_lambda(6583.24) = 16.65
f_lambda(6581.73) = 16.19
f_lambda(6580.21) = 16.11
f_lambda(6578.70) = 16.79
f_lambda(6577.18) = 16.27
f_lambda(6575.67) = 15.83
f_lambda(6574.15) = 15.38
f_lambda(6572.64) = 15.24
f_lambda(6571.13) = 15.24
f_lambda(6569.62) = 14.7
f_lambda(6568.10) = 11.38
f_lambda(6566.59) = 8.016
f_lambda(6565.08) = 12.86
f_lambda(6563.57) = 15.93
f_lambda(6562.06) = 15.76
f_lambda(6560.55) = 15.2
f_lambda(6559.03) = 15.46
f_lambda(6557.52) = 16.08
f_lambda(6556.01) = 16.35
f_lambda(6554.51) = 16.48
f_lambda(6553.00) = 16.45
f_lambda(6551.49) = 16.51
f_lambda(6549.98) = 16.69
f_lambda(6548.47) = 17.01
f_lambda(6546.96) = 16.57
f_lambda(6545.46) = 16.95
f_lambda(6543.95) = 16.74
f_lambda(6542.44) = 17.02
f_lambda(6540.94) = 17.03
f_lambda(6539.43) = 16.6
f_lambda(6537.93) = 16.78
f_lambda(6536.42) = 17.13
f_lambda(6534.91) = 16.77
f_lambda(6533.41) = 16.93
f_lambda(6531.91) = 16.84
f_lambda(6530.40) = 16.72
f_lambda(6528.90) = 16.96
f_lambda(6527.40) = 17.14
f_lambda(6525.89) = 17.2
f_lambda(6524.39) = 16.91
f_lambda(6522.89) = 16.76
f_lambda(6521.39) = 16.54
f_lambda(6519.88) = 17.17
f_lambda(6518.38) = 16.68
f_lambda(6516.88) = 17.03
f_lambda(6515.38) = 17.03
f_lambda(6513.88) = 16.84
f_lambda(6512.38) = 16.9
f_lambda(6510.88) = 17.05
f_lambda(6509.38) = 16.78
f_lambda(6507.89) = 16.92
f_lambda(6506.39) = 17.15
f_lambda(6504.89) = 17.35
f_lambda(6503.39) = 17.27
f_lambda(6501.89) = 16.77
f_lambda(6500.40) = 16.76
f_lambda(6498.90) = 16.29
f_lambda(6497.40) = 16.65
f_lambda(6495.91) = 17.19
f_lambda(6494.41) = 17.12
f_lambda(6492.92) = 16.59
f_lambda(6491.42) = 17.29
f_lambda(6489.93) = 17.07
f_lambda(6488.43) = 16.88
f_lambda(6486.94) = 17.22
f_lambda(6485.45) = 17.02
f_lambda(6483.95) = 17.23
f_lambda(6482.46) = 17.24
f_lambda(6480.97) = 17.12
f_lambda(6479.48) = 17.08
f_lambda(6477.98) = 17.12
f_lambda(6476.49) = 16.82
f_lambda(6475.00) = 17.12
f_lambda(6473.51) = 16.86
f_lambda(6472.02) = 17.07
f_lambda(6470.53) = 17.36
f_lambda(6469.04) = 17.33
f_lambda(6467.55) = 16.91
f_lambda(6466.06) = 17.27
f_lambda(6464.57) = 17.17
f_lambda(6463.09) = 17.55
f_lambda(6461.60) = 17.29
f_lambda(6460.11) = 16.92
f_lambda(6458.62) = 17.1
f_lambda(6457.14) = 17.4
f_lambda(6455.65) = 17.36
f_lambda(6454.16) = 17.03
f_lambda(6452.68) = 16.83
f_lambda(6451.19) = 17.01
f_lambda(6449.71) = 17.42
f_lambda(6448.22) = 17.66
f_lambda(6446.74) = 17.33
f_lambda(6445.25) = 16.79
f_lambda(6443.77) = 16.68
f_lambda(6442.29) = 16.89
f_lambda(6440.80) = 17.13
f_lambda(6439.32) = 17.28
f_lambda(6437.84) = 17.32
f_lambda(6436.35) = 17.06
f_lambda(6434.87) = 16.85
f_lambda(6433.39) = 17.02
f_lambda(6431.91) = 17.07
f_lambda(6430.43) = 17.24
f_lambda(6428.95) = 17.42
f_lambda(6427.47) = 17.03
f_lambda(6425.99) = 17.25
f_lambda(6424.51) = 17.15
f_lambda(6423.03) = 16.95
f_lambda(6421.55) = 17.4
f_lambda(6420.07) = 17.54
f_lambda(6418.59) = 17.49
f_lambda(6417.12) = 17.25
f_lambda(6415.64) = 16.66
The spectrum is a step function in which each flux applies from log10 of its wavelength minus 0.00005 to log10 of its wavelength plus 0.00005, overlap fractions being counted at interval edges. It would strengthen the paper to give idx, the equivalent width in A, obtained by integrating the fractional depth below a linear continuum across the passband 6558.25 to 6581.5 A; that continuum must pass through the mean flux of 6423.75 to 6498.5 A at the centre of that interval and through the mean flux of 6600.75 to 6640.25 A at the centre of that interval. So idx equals 2.8 A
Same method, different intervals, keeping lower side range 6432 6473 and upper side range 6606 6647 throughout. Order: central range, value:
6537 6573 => 2.6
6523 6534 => 0.0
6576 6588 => 0.2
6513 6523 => 0.0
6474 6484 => 0.0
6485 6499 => 0.0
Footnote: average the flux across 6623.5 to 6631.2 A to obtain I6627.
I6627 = 16.4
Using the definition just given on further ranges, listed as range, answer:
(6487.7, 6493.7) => 17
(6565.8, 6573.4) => 12.9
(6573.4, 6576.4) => 15.6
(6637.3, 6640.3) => 16.6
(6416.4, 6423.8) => 17.3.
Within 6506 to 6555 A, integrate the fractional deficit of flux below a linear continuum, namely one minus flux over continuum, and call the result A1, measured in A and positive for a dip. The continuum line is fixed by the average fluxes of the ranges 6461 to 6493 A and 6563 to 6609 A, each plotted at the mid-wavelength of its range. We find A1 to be -1.29 A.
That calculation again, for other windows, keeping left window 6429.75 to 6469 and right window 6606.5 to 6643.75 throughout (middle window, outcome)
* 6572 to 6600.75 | 0.7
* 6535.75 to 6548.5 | 0.0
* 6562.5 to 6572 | 2.0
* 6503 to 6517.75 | -0.1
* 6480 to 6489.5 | -0.1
